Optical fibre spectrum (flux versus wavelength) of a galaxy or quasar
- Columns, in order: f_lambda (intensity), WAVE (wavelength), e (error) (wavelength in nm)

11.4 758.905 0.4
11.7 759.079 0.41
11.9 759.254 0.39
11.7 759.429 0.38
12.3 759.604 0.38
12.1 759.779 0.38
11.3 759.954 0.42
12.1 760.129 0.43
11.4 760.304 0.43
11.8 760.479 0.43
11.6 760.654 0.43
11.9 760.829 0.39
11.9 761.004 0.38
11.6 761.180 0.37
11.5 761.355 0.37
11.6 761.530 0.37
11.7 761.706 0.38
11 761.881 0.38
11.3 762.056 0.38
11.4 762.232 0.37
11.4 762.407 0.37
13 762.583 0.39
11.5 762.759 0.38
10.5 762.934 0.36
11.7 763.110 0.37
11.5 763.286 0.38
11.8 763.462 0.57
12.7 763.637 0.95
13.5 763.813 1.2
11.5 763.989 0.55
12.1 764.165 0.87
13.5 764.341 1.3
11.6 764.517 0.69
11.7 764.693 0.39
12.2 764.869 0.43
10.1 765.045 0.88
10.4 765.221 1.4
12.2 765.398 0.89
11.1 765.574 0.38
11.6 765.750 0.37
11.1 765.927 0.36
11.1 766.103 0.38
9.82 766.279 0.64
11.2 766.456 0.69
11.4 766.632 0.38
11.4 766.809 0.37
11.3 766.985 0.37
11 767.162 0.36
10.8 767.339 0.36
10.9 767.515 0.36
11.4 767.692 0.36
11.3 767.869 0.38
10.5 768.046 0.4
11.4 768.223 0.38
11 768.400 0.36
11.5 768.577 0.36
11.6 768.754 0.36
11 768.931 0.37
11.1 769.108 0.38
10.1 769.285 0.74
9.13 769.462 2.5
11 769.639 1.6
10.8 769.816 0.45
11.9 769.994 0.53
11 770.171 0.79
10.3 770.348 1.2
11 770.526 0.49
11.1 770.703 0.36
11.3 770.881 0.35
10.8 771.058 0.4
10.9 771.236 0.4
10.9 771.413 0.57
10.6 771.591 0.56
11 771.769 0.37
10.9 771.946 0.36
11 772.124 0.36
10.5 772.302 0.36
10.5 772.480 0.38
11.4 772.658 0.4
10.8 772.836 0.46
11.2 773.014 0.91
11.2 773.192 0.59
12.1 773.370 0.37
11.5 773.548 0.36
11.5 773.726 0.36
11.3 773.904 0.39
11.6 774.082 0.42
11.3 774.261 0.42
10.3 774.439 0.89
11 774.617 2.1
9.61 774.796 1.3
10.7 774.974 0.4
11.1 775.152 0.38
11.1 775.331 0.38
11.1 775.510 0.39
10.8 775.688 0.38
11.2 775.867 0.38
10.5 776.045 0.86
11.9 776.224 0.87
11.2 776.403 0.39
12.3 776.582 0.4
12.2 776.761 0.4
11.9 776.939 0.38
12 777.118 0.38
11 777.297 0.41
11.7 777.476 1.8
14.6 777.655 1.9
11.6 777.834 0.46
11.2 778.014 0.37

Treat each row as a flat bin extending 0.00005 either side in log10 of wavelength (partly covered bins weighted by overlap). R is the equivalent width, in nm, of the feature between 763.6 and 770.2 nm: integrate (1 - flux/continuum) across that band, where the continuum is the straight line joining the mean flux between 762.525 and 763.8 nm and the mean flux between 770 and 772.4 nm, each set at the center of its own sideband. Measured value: 0.089 nm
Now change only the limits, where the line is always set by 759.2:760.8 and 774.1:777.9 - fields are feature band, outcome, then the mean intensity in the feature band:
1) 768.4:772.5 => 0.234 nm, 10.9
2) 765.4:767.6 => 0.100 nm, 11.1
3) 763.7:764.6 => -0.058 nm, 12.4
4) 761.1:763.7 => 0.030 nm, 11.6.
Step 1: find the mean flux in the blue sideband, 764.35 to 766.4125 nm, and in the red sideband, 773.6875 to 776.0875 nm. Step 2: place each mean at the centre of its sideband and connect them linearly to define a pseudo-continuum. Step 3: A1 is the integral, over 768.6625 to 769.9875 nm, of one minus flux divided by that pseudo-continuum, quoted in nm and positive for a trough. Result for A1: 0.04 nm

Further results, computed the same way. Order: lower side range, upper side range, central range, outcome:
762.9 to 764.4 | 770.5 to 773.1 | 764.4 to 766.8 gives 0.12 nm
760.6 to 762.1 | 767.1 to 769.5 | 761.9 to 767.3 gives -0.12 nm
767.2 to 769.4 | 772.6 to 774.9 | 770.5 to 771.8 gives 0.02 nm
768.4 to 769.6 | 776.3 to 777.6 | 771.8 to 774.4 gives 0.03 nm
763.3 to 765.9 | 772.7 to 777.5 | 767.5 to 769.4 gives 0.09 nm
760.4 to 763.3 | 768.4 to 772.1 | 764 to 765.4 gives -0.04 nm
